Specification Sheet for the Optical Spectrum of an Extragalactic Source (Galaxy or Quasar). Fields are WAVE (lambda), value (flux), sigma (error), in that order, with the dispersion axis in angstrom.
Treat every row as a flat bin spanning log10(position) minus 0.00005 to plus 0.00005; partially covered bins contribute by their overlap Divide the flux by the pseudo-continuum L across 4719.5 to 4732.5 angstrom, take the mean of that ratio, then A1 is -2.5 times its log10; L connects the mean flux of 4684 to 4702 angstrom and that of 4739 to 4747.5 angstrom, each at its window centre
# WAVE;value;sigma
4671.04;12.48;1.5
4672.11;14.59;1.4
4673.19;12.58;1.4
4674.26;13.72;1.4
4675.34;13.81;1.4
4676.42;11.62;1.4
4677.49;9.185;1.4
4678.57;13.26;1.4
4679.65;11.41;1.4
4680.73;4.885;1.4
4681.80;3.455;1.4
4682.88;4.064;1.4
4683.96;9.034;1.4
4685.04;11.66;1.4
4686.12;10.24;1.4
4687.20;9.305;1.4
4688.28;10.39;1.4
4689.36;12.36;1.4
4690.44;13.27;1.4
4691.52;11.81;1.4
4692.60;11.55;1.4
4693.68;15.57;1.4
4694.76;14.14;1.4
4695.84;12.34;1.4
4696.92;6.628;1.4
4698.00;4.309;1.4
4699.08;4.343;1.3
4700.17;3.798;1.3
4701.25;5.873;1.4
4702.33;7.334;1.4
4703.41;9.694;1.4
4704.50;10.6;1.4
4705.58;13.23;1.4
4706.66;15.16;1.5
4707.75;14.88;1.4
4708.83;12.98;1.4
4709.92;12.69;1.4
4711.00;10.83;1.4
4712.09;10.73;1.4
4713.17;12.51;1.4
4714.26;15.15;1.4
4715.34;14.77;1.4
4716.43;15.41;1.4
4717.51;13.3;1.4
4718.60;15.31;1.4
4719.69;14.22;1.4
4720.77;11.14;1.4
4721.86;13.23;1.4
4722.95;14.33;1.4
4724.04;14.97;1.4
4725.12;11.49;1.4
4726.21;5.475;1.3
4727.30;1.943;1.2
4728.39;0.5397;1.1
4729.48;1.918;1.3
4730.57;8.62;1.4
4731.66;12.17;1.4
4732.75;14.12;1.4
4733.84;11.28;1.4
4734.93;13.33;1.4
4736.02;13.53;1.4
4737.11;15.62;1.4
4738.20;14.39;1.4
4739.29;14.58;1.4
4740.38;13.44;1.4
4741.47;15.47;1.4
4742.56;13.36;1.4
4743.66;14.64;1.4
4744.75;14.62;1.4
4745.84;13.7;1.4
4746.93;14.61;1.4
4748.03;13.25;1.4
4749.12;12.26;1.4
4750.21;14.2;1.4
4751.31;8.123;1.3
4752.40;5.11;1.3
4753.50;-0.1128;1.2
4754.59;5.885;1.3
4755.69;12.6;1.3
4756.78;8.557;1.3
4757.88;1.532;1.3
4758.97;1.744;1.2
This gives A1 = 0.352 mag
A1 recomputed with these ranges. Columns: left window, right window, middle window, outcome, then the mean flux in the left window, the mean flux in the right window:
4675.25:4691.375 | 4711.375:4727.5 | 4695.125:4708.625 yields 0.219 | 9.8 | 12.5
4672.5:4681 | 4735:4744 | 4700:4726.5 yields 0.090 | 11.6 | 14.3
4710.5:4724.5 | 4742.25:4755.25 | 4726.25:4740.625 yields 0.173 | 13.5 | 10.8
